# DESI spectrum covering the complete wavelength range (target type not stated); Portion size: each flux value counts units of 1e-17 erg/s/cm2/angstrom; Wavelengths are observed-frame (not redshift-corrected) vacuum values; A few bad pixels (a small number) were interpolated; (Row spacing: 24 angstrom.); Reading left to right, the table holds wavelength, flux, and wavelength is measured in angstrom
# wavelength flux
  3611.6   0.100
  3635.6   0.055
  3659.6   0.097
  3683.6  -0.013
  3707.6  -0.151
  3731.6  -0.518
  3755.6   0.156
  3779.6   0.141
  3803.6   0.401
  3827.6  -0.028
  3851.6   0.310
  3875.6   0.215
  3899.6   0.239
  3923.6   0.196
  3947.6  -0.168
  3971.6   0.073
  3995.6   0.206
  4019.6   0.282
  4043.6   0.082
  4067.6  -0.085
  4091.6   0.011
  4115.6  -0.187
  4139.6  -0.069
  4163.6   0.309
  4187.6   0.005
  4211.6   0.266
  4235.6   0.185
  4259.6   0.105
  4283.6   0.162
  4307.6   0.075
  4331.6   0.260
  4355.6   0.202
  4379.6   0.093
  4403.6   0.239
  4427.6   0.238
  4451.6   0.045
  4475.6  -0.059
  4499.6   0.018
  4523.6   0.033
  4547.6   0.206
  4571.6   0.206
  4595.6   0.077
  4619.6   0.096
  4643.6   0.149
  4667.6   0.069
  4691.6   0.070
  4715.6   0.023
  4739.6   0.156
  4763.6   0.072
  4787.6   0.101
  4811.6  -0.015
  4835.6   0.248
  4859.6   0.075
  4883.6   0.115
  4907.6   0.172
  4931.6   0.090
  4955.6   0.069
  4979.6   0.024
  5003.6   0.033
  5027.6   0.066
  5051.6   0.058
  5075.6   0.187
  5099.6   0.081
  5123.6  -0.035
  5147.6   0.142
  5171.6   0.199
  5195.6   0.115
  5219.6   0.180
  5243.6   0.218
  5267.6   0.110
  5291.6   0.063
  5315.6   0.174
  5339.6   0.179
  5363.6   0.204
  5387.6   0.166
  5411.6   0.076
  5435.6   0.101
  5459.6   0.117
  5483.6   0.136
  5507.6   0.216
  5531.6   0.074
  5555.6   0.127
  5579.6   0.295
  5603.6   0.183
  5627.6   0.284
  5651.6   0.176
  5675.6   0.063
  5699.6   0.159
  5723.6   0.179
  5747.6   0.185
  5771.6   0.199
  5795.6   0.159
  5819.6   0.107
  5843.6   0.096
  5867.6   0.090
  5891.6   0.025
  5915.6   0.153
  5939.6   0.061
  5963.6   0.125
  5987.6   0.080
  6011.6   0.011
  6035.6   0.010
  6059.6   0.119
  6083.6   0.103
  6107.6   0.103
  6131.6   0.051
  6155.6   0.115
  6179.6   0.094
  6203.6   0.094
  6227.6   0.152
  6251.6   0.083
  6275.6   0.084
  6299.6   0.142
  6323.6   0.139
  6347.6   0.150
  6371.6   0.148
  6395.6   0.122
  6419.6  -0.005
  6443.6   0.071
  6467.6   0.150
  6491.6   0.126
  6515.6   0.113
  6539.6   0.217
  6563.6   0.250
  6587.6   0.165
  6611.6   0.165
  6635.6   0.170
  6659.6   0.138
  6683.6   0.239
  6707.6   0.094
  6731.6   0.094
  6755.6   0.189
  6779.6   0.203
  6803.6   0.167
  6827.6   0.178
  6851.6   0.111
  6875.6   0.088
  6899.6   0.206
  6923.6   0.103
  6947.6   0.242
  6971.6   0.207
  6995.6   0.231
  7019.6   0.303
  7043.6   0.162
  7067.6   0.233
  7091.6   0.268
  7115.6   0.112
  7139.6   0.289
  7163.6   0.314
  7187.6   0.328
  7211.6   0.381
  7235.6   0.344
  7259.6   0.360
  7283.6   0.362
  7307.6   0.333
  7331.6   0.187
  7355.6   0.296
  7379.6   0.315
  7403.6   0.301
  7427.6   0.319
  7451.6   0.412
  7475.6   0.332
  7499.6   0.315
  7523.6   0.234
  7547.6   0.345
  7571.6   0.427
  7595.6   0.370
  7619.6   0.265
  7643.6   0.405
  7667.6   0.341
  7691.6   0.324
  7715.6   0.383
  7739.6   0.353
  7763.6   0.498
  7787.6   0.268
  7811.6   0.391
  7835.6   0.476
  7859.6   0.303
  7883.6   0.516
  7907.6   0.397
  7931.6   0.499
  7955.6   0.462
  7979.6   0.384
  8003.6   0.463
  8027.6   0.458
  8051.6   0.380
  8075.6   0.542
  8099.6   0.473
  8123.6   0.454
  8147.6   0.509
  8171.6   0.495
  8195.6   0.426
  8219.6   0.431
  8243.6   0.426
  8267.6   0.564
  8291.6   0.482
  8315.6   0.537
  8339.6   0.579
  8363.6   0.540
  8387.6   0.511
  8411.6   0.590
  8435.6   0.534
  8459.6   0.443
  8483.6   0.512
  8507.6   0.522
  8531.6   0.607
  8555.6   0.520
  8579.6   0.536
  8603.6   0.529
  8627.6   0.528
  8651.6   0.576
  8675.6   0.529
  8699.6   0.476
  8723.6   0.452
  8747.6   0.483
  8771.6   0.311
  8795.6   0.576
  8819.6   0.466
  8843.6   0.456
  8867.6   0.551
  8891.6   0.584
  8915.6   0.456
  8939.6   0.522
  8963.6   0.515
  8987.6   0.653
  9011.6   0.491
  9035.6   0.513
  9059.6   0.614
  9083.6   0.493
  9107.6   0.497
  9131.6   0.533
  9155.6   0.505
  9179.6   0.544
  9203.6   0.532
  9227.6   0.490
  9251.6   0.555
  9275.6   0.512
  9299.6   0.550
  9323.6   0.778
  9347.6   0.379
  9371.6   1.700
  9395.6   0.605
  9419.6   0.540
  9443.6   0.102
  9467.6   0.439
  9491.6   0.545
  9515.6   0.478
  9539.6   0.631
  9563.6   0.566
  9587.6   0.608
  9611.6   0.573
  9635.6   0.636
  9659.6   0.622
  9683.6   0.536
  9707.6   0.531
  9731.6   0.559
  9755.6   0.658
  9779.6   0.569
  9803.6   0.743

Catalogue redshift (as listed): 0.79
